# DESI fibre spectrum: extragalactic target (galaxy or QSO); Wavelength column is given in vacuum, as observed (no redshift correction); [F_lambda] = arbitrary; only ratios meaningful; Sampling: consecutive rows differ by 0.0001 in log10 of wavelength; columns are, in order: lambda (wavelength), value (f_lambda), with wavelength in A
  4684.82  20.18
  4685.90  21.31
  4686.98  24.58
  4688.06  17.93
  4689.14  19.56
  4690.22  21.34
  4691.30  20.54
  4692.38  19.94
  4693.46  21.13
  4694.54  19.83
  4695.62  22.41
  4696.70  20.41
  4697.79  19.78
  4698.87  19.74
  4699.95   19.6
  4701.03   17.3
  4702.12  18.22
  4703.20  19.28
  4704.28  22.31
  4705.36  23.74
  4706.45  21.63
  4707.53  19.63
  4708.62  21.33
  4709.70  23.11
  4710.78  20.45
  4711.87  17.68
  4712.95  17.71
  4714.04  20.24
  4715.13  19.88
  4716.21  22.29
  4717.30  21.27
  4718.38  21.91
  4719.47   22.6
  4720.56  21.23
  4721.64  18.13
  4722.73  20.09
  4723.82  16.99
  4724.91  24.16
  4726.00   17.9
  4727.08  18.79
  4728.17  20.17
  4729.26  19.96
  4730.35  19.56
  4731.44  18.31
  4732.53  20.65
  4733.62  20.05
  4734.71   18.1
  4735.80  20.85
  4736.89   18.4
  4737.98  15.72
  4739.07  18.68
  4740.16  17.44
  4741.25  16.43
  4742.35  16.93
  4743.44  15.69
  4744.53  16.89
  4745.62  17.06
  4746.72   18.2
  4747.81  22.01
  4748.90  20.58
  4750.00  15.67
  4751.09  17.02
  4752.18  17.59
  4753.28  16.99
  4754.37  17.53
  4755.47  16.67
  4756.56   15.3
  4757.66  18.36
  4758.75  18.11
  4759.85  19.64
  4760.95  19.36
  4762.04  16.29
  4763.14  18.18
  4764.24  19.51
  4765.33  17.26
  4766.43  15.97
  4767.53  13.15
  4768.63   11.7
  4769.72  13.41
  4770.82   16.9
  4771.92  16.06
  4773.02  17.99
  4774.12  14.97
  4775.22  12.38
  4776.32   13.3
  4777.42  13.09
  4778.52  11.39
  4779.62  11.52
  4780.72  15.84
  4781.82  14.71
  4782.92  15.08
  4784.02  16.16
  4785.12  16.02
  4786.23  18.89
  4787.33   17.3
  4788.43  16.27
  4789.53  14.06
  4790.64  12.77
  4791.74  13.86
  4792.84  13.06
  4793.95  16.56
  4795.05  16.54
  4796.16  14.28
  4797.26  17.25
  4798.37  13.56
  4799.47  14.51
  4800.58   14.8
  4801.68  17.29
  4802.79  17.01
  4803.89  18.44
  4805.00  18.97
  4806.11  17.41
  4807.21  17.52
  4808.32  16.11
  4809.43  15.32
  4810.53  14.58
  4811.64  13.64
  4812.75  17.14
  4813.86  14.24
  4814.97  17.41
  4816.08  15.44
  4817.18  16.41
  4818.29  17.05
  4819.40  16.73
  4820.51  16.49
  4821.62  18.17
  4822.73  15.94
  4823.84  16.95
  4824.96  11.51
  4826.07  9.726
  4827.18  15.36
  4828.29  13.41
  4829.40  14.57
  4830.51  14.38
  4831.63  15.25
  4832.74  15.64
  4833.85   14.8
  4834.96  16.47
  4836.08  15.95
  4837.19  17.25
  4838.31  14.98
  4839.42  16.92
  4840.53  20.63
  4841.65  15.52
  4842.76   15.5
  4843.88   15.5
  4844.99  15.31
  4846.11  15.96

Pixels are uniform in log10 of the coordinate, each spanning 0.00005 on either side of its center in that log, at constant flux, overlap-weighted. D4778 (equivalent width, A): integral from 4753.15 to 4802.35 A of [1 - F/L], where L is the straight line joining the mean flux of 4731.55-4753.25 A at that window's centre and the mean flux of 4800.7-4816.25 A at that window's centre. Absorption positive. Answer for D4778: 4.52 A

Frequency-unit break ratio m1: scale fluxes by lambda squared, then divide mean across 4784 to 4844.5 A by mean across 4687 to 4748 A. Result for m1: 0.83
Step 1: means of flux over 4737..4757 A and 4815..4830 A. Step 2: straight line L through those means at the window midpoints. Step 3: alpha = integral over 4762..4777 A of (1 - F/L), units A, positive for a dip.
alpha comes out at 1.2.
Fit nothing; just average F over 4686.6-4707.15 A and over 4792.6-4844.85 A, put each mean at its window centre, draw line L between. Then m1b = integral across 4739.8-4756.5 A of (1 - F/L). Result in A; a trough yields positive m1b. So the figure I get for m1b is 0.9 A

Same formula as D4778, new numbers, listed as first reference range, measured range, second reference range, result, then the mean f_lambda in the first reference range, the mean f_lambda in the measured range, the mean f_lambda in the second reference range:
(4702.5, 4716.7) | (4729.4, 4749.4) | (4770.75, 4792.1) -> -0.2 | 20.7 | 18.4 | 14.9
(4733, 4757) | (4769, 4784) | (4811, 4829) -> 2.1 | 17.7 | 14.4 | 15.3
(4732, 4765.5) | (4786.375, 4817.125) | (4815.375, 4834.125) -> 0.4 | 18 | 15.8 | 15.2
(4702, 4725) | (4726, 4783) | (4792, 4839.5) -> 5.2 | 20.6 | 17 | 15.7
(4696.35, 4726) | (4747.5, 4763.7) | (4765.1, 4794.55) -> -1.1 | 20.3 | 17.9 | 14.8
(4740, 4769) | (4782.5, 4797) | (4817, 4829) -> 0.6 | 17.3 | 15.5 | 15.2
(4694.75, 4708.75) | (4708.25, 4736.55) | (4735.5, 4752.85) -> -1.5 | 20.4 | 20.1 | 17.8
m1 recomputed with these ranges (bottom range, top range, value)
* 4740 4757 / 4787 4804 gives 0.90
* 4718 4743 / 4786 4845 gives 0.85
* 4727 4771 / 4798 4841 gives 0.92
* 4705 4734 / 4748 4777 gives 0.83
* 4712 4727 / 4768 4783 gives 0.72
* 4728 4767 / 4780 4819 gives 0.90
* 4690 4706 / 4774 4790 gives 0.75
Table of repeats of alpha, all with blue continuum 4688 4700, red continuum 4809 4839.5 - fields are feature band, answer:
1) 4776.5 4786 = 1.48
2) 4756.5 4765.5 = -0.20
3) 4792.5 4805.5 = 0.22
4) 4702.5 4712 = -0.63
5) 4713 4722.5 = -0.66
